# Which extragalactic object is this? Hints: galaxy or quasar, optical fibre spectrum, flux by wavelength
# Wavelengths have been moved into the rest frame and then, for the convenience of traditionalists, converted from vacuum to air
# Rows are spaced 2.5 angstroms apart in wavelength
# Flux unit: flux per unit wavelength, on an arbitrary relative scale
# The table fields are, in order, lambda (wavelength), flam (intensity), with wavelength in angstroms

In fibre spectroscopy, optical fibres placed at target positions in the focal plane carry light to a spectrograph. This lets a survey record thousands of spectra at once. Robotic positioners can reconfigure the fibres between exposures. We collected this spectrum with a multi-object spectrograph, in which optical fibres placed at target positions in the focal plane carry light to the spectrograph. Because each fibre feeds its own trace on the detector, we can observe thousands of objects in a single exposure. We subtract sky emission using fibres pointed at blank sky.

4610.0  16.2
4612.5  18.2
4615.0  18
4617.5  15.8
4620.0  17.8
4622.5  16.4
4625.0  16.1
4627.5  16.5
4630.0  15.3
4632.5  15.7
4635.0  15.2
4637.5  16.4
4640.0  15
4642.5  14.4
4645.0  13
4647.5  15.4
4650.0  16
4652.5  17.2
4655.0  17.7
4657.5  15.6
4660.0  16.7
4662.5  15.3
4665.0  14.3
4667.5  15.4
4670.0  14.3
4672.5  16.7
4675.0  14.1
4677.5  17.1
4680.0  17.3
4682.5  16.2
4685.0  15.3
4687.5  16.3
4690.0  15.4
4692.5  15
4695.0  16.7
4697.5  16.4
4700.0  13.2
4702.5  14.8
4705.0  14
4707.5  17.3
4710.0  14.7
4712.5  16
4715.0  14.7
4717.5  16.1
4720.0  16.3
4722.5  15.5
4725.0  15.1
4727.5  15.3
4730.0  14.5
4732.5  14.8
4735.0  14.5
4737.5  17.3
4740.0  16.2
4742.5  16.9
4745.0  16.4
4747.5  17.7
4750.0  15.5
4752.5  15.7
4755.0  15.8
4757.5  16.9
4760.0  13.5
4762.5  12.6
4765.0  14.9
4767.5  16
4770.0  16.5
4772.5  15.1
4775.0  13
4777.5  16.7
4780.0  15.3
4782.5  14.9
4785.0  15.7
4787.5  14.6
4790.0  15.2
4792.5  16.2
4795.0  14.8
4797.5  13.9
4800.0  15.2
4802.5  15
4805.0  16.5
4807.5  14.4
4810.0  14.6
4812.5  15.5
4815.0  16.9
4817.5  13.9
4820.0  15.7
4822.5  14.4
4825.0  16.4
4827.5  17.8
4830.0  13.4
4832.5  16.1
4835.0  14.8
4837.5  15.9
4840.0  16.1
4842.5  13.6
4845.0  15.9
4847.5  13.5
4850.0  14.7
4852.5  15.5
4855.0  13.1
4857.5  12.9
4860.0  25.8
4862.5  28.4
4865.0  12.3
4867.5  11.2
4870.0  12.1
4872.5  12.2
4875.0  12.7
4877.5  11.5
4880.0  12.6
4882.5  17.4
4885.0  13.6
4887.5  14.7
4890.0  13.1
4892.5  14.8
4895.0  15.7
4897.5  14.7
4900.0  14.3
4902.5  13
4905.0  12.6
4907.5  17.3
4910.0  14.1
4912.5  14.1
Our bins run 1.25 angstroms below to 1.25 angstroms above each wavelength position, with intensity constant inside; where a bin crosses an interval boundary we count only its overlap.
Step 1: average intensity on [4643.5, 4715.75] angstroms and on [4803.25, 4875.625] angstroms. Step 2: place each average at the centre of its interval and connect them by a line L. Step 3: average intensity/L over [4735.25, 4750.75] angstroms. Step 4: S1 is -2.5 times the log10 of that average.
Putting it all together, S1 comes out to -0.07 mag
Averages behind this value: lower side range 15.6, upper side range 15.4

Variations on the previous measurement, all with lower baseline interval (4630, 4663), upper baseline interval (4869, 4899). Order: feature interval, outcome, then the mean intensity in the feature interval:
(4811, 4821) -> -0.08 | 15.5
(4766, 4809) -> -0.05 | 15.2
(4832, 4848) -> -0.08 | 15.2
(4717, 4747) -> -0.06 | 15.8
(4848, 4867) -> -0.22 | 17.1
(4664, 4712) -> -0.01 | 15.5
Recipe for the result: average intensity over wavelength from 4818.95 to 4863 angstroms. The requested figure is 16.1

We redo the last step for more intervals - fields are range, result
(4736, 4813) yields 15.4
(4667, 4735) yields 15.5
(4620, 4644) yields 15.8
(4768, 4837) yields 15.3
